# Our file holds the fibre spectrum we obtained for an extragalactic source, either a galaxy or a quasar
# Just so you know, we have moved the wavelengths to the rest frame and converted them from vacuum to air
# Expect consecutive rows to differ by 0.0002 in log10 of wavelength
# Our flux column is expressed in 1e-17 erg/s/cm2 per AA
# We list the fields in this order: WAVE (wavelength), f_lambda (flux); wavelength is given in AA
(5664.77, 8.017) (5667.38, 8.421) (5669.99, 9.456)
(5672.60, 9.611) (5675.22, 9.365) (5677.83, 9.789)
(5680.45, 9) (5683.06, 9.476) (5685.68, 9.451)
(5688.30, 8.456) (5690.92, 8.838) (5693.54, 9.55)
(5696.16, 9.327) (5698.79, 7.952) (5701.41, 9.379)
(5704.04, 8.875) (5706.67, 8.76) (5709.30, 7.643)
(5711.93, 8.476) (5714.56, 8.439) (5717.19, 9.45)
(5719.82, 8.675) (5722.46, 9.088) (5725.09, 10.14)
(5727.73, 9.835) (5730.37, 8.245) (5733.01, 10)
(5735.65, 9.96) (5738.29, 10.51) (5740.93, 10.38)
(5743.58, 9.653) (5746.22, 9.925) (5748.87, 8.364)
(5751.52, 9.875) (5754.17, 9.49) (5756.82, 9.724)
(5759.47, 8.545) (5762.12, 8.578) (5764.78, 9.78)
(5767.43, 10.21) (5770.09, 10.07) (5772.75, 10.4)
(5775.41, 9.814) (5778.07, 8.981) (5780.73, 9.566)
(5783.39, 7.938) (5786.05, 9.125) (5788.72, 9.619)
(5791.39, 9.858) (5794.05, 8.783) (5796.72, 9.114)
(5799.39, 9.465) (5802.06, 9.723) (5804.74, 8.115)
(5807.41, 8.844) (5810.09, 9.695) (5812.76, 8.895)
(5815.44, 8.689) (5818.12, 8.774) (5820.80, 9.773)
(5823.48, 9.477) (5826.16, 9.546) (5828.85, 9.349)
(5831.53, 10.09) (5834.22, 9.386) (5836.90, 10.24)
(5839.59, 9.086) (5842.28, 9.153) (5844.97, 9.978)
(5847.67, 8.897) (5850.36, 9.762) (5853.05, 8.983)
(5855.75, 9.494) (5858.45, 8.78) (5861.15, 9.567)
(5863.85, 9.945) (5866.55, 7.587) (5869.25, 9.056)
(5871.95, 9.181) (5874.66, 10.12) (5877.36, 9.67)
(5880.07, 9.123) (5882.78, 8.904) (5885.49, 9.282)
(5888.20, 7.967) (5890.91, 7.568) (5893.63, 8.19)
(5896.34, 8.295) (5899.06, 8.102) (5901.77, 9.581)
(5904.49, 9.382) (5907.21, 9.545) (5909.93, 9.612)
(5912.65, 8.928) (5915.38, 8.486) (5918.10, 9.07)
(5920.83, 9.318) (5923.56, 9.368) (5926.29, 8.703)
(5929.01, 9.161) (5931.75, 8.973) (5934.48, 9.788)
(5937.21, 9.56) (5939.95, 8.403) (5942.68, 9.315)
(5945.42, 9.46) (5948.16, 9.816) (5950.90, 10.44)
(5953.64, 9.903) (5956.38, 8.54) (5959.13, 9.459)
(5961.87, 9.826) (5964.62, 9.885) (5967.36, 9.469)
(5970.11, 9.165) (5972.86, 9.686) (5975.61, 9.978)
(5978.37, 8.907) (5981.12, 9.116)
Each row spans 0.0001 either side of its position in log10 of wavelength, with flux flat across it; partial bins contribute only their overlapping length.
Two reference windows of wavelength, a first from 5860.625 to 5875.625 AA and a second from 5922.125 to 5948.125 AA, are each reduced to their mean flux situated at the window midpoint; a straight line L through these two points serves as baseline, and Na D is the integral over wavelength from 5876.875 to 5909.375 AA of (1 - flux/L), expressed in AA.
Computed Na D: 1.5 AA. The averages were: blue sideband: 9.2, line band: 8.8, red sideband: 9.22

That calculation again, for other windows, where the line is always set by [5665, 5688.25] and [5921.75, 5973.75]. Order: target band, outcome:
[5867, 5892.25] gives 1.2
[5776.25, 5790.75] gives 0.3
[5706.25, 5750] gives -0.1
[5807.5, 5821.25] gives 0.3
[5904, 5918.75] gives 0.4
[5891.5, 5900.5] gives 1.2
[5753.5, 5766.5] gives 0.0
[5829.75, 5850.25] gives -0.5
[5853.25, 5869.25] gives 0.5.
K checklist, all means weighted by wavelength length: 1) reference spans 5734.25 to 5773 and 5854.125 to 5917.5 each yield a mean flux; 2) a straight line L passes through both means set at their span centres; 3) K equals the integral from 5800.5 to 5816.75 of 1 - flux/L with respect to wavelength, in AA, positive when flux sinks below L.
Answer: 0.7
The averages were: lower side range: 9.68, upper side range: 8.97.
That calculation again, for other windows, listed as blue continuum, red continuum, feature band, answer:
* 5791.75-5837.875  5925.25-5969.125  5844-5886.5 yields 0.4 AA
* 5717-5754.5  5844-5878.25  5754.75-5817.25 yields 1.2 AA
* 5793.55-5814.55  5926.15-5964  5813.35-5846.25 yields -1.1 AA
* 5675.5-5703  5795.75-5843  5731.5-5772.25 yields -2.1 AA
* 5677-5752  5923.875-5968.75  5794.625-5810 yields 0.3 AA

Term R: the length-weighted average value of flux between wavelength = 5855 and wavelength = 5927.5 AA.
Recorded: 8.99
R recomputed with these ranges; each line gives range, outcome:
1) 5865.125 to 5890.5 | 8.94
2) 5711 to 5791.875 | 9.44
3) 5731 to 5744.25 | 10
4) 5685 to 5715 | 8.76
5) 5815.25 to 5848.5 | 9.45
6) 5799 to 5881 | 9.3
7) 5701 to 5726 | 8.85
